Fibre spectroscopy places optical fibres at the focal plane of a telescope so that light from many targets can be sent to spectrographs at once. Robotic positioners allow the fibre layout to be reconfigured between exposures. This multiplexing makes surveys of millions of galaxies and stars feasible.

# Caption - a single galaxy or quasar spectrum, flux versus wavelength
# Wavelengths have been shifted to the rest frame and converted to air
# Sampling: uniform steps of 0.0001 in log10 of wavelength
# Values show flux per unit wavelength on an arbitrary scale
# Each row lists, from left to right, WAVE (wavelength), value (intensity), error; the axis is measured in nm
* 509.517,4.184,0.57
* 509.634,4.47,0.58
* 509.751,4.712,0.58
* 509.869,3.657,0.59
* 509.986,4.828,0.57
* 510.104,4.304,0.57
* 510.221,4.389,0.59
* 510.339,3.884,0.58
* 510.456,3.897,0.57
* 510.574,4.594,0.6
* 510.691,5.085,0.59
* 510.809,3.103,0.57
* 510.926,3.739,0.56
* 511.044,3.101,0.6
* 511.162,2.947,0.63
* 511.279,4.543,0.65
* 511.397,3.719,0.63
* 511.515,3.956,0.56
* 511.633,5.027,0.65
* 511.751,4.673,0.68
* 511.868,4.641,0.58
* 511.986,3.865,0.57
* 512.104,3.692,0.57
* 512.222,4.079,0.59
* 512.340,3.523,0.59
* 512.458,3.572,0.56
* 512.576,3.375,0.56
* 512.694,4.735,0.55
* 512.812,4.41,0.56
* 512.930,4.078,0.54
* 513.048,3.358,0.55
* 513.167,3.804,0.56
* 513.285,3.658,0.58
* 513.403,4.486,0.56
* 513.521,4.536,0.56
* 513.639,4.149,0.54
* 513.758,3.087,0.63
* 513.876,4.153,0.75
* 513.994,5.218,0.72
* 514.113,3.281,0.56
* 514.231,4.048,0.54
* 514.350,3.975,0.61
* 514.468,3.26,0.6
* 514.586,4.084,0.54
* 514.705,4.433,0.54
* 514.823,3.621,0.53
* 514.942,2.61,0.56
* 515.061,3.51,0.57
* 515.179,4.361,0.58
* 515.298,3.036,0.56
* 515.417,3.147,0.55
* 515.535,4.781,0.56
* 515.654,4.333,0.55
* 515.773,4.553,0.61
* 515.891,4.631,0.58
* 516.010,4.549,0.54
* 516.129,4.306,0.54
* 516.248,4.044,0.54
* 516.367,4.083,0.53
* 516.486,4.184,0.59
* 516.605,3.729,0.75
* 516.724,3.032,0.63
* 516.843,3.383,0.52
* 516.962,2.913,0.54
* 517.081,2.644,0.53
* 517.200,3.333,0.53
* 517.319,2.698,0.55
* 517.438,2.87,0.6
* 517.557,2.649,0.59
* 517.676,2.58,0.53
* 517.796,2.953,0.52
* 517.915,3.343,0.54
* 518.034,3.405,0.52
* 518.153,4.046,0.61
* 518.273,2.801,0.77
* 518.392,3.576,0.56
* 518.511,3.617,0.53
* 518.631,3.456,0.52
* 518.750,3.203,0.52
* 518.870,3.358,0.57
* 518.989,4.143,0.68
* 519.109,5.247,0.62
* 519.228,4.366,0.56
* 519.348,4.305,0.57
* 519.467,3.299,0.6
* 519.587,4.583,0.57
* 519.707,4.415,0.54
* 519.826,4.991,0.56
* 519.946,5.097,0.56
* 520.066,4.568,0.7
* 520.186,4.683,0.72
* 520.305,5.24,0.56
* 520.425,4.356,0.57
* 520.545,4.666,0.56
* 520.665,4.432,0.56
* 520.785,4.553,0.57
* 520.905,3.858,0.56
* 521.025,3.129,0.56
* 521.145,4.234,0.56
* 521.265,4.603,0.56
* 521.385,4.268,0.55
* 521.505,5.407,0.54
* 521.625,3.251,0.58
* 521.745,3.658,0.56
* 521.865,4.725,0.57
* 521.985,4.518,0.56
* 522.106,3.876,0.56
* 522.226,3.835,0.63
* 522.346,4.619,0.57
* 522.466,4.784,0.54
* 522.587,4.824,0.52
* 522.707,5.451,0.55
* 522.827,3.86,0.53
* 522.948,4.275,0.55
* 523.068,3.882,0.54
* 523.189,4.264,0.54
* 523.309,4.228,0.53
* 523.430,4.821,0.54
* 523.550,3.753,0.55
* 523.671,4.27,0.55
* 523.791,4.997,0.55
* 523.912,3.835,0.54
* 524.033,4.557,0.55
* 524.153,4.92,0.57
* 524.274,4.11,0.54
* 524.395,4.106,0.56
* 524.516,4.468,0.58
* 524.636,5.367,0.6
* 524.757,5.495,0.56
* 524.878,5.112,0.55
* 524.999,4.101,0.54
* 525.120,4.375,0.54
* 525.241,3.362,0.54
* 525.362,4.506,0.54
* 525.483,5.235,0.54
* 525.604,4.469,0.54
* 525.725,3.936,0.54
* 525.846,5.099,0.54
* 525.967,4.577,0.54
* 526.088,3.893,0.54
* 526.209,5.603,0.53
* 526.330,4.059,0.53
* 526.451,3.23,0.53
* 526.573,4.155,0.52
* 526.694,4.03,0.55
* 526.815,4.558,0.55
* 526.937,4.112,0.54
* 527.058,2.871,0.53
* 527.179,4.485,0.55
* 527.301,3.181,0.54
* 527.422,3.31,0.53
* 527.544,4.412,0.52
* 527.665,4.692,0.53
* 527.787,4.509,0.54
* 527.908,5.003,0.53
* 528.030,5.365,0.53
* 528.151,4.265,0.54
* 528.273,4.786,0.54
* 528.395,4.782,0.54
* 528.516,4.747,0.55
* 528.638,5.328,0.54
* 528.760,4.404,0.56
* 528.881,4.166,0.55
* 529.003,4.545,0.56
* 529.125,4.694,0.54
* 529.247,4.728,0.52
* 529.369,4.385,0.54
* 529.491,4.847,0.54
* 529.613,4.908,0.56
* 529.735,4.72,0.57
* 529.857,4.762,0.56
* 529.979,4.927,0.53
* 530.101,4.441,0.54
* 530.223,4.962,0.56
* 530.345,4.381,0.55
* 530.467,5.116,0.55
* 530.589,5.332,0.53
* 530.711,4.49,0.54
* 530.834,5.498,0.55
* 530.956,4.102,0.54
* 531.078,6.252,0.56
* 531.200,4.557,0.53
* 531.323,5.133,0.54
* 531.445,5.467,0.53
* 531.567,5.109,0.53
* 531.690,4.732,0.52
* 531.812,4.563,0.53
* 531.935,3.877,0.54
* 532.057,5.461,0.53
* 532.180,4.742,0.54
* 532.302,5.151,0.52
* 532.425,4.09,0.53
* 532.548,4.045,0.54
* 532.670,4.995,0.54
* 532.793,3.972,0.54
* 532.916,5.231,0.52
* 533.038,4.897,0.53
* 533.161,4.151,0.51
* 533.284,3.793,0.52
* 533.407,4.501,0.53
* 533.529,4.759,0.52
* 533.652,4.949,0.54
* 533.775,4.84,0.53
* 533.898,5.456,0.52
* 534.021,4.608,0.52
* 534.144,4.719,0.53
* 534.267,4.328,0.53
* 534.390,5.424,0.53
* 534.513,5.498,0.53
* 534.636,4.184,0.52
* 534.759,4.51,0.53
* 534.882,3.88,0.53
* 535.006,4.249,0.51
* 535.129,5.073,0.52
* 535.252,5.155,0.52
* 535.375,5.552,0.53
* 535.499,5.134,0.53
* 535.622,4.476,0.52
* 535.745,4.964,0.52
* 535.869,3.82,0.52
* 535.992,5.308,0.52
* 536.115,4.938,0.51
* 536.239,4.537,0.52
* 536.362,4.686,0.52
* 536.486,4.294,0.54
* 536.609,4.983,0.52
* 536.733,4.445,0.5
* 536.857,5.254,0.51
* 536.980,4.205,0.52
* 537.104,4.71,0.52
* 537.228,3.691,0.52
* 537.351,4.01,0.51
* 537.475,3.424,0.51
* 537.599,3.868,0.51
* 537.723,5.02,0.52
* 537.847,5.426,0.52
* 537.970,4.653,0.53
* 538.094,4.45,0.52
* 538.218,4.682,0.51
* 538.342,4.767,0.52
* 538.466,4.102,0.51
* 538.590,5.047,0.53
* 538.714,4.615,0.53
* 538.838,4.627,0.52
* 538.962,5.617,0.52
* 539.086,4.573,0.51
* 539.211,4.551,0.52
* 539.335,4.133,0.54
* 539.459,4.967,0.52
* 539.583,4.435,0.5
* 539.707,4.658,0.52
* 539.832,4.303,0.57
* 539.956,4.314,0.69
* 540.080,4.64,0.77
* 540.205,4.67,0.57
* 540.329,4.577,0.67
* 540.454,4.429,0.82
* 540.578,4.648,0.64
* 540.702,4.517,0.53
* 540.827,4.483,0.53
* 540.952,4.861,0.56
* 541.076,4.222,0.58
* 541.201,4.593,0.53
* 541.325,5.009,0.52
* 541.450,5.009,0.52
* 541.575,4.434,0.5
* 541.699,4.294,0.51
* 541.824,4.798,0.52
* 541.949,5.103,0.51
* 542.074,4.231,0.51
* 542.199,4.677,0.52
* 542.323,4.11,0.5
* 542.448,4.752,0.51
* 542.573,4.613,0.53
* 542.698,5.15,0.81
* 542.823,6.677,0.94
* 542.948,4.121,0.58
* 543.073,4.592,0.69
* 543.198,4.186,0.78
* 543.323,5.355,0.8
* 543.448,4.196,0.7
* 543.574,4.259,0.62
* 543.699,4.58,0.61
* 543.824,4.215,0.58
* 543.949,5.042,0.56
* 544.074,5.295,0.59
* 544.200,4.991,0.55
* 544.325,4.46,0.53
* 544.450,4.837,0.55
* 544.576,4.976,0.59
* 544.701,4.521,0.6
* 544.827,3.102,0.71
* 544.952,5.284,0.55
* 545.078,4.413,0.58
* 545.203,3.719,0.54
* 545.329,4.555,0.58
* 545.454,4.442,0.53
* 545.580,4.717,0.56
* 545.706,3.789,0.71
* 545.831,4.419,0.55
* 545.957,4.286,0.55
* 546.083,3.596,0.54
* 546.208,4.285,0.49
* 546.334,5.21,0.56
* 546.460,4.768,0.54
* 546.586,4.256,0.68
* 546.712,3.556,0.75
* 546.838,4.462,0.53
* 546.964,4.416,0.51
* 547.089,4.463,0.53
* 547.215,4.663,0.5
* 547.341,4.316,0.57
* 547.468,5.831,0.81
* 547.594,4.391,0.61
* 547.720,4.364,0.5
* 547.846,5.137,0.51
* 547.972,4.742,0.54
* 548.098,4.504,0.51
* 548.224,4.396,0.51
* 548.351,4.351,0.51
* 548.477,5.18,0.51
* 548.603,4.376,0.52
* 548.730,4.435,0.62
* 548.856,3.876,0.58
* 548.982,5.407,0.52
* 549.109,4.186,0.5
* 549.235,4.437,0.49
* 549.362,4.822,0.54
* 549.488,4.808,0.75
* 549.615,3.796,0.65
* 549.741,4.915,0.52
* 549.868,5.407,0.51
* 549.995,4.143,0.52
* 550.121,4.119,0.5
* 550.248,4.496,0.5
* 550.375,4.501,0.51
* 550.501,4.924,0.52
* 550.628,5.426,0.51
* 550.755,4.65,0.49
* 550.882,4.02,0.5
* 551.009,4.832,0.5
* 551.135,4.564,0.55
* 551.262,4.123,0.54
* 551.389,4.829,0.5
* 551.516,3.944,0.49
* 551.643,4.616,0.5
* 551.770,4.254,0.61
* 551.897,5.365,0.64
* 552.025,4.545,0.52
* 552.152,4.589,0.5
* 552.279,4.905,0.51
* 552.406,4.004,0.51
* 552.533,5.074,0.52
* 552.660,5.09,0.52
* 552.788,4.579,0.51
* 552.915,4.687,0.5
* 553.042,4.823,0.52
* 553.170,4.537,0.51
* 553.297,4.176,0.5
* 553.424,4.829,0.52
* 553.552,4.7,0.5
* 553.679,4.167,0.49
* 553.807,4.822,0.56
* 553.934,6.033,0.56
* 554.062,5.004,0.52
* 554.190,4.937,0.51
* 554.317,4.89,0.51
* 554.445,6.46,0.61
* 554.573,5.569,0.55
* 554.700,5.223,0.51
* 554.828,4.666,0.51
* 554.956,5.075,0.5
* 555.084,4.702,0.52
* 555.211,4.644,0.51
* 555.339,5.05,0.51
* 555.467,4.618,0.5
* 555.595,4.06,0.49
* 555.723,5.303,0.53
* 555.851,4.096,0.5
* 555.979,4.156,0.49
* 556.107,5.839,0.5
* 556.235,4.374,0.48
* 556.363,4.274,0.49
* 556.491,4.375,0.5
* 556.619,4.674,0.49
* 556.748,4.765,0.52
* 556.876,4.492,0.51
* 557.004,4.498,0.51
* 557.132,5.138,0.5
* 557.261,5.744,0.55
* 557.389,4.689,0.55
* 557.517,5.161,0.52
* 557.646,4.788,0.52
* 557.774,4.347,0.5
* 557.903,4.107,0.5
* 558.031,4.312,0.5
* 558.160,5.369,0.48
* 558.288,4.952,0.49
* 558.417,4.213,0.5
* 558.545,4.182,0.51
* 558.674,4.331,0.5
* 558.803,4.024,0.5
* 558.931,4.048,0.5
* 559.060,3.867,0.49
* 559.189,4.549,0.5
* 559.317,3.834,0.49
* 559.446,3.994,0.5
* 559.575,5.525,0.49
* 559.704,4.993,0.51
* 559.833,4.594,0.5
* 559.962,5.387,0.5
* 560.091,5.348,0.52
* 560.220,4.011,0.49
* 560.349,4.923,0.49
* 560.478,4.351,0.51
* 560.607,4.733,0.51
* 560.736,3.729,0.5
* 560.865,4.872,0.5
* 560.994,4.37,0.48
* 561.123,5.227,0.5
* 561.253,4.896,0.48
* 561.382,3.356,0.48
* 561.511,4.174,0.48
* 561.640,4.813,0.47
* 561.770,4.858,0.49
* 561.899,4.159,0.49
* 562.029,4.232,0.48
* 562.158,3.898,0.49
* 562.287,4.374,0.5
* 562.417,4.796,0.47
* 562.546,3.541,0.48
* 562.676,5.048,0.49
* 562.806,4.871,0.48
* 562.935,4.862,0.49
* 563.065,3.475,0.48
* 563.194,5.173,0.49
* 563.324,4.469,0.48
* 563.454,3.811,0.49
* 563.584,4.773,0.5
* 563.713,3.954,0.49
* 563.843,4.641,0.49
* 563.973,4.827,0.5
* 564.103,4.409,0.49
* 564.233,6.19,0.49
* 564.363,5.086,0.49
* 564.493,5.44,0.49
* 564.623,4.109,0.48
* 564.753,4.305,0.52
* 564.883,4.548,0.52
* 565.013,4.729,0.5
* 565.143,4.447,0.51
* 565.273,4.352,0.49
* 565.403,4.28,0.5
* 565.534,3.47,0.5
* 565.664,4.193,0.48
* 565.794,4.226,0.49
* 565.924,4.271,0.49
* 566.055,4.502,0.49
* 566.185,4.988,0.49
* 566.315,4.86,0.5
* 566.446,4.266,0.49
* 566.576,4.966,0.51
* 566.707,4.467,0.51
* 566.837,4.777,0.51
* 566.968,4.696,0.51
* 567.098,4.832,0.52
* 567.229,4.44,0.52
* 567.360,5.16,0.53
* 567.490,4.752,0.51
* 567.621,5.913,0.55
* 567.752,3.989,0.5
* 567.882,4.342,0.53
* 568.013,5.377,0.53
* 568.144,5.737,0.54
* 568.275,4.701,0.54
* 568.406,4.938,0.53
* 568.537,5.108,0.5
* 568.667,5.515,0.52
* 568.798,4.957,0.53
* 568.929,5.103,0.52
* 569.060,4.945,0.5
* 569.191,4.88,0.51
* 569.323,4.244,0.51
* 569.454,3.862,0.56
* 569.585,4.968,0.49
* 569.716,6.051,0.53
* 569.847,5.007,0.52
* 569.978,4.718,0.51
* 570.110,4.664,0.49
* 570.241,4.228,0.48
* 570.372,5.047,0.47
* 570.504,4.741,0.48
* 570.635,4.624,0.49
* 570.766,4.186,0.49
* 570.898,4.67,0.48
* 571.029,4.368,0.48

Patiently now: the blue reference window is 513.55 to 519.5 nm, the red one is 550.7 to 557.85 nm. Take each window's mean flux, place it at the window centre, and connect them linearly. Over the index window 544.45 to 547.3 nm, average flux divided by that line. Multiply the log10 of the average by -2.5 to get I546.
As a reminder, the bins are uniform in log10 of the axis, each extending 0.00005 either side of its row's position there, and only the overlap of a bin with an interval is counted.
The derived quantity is 0.04 mag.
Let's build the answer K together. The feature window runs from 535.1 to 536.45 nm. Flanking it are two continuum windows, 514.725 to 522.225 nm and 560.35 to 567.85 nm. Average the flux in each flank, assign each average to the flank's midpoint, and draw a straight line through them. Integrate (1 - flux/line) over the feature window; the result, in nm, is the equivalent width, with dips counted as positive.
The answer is -0.232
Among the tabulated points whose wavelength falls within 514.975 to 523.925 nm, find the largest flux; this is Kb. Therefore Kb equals 5.451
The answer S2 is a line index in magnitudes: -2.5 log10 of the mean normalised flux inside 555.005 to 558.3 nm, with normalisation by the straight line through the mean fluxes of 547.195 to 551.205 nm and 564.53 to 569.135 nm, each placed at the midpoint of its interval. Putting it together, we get -0.01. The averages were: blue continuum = 4.62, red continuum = 4.7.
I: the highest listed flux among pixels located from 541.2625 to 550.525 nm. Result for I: 6.677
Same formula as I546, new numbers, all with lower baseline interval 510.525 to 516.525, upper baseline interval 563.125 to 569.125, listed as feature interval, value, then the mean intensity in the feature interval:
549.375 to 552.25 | -0.02 mag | 4.59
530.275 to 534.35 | -0.12 mag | 4.77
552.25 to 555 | -0.09 mag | 4.92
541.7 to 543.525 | -0.08 mag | 4.73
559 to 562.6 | 0.04 mag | 4.48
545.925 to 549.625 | -0.01 mag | 4.52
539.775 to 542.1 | -0.05 mag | 4.59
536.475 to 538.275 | -0.04 mag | 4.48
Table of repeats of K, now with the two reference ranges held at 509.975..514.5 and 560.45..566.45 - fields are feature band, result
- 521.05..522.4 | -0.05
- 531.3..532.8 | -0.19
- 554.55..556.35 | -0.15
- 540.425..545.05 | -0.39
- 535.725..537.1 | -0.14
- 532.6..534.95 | -0.25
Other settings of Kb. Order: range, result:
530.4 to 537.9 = 6.252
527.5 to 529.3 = 5.365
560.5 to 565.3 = 6.19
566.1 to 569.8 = 6.051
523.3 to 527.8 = 5.603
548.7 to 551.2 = 5.426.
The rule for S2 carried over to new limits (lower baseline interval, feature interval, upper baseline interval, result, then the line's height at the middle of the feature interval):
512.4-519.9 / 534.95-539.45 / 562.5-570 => -0.12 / 4.17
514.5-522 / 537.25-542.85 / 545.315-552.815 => -0.06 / 4.36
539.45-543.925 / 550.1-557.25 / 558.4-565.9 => -0.05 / 4.54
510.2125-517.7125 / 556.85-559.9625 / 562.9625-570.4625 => -0.01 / 4.57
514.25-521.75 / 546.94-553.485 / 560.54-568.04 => -0.06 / 4.35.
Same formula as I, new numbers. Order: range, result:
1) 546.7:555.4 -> 6.46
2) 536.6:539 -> 5.617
